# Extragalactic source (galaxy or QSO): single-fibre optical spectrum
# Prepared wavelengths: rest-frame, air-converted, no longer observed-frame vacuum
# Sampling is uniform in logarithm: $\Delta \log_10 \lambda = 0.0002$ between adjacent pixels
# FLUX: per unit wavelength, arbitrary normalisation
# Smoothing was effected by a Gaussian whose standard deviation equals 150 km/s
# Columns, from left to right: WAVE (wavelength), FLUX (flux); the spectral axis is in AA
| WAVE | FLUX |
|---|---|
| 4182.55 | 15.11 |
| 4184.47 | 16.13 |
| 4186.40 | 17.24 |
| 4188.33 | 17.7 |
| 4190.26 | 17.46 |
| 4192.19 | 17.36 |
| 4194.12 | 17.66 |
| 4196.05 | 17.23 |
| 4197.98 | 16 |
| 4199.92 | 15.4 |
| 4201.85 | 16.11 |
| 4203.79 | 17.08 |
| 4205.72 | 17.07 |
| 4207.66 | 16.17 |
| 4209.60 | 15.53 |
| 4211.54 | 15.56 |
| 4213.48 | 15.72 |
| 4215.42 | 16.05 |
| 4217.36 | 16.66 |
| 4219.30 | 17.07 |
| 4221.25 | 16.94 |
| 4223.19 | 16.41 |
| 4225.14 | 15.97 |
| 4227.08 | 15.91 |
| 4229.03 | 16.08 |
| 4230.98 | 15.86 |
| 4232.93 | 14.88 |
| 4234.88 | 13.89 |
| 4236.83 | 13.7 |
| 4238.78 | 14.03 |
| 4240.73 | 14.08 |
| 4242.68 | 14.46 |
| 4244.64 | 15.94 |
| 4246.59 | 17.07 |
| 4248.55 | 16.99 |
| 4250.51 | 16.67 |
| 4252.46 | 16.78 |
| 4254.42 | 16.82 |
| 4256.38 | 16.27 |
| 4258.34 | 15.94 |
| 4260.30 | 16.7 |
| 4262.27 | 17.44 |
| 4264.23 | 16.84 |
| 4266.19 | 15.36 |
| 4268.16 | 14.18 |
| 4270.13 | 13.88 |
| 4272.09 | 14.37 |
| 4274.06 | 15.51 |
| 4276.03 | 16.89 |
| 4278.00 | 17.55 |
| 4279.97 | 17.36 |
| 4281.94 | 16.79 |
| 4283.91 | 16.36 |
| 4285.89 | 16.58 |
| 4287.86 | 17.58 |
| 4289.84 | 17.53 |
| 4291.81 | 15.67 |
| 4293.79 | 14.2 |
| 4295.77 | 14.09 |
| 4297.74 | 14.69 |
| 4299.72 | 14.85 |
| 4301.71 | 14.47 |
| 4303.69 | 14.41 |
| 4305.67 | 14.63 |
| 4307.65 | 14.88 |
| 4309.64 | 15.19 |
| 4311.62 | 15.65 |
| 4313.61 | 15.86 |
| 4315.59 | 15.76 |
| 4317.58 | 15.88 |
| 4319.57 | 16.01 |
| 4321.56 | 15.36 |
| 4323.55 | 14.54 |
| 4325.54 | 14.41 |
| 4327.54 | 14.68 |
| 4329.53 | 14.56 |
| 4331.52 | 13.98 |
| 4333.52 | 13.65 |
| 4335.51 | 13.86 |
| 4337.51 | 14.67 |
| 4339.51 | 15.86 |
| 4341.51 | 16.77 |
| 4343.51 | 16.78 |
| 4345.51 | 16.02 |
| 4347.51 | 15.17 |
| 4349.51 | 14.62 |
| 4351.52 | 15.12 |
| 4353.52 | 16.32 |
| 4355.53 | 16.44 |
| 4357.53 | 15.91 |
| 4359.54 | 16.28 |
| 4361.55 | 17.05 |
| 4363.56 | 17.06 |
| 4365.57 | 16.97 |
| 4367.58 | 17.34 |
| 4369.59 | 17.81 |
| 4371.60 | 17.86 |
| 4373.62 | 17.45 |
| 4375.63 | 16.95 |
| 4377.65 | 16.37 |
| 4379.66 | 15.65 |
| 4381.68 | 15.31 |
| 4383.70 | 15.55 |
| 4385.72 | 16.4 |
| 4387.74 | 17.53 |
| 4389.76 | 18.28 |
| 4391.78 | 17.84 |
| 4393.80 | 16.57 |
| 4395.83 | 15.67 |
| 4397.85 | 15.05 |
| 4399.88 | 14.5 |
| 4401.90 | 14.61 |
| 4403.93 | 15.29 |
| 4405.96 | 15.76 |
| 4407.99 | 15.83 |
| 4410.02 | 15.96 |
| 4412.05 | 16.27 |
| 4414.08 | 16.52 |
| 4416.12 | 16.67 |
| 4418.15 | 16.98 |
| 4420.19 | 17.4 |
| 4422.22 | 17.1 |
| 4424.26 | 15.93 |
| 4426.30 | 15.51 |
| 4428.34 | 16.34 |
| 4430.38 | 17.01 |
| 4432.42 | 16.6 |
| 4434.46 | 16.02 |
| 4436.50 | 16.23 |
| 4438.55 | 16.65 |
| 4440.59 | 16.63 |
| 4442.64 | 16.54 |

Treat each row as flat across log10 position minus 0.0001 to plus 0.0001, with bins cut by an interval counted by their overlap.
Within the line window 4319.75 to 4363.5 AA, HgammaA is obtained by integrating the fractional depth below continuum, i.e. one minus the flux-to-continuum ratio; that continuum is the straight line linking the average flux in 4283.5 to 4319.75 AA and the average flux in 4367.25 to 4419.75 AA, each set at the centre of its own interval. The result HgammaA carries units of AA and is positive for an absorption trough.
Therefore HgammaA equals 1.3 AA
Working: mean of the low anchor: 15.5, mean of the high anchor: 16.4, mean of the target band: 15.4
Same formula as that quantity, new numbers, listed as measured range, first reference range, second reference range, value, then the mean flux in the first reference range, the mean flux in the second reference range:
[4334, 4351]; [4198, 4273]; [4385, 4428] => 0.7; 15.8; 16.3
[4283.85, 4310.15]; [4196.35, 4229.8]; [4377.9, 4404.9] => 1.3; 16.2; 16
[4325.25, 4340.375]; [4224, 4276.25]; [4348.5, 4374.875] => 1.8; 15.6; 16.6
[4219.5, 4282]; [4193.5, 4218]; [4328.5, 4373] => 1.2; 16.3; 15.9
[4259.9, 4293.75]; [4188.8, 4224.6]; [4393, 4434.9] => 0.4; 16.5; 16.1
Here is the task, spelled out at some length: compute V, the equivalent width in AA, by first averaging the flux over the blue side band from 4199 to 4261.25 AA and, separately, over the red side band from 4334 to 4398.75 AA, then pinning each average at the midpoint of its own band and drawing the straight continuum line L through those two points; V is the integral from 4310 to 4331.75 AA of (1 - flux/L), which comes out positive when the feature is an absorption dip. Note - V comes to 1.3 AA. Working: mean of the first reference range 15.9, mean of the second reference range 16.3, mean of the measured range 15.2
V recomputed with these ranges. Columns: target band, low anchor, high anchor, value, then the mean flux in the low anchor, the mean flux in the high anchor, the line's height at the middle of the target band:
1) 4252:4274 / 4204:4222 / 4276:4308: 0.2 AA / 16.3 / 15.8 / 16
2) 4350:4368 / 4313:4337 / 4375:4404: -1.0 AA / 14.9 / 16.1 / 15.5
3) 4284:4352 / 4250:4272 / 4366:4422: 3.9 AA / 16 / 16.4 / 16.2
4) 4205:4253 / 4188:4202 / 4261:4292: 2.4 AA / 16.9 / 16.3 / 16.6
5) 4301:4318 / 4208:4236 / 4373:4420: 0.9 AA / 15.9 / 16.2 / 16.1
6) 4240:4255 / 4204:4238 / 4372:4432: -0.2 AA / 15.9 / 16.3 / 15.9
